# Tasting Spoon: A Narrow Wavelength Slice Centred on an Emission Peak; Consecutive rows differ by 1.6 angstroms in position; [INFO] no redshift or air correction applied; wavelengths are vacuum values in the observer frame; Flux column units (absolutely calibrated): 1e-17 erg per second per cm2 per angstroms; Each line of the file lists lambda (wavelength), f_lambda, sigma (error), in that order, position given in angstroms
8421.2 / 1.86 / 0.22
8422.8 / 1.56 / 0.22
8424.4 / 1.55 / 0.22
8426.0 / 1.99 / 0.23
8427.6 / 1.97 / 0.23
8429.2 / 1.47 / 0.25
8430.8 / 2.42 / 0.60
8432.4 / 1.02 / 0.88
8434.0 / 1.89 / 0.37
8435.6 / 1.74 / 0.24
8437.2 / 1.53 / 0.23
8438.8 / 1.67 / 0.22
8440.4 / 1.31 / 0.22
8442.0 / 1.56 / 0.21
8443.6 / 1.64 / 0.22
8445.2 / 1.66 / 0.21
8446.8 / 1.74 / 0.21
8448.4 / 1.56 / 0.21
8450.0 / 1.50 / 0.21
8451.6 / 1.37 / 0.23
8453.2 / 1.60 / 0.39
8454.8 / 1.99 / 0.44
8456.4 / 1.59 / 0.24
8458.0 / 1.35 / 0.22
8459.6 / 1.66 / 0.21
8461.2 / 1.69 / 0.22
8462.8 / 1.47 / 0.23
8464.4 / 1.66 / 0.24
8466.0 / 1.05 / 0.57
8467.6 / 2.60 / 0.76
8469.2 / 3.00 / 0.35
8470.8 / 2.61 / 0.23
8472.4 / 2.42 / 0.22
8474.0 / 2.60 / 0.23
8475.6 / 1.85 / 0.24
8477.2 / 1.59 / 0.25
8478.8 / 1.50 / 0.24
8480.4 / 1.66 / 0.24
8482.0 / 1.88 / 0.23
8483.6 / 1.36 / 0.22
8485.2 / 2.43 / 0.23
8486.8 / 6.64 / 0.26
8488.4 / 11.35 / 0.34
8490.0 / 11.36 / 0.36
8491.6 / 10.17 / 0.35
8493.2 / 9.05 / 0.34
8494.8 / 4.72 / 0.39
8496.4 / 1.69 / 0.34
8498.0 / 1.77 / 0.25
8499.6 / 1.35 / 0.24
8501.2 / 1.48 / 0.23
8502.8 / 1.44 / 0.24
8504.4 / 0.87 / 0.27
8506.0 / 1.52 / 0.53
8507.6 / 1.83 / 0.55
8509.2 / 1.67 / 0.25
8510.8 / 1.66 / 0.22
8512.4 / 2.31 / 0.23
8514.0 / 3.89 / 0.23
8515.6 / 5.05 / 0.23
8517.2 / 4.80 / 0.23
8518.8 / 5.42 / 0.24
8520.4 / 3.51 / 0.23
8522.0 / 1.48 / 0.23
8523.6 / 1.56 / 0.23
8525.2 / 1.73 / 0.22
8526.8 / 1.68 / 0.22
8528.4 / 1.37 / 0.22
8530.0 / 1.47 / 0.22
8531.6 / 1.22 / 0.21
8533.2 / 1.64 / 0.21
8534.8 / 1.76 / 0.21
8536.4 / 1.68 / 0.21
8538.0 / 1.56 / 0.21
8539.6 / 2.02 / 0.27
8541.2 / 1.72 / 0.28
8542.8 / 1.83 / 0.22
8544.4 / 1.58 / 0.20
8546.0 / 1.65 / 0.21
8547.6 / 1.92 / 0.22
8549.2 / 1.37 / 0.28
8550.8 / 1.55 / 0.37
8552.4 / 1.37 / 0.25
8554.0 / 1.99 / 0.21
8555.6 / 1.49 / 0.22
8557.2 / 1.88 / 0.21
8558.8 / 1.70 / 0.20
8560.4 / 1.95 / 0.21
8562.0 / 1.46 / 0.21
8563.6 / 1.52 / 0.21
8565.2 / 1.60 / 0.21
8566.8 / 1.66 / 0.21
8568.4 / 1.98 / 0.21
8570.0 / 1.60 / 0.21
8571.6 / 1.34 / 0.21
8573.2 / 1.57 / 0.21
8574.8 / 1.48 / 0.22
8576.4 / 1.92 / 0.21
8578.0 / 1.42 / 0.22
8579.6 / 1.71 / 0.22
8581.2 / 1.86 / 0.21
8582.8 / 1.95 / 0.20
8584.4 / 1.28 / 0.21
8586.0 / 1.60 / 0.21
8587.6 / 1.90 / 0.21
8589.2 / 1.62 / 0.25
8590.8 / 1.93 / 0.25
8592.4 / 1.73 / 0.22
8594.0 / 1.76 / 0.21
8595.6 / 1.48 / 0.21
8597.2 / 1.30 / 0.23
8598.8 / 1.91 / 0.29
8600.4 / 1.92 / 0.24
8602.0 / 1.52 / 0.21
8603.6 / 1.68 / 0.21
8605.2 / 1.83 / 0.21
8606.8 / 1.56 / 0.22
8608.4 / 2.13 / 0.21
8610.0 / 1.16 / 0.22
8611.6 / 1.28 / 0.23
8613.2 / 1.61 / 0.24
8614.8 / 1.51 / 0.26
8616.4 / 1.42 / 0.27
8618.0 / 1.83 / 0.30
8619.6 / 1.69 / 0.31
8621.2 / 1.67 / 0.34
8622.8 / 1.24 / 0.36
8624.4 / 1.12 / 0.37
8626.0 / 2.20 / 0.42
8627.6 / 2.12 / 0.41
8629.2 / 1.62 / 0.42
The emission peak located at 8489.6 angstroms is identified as H-alpha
